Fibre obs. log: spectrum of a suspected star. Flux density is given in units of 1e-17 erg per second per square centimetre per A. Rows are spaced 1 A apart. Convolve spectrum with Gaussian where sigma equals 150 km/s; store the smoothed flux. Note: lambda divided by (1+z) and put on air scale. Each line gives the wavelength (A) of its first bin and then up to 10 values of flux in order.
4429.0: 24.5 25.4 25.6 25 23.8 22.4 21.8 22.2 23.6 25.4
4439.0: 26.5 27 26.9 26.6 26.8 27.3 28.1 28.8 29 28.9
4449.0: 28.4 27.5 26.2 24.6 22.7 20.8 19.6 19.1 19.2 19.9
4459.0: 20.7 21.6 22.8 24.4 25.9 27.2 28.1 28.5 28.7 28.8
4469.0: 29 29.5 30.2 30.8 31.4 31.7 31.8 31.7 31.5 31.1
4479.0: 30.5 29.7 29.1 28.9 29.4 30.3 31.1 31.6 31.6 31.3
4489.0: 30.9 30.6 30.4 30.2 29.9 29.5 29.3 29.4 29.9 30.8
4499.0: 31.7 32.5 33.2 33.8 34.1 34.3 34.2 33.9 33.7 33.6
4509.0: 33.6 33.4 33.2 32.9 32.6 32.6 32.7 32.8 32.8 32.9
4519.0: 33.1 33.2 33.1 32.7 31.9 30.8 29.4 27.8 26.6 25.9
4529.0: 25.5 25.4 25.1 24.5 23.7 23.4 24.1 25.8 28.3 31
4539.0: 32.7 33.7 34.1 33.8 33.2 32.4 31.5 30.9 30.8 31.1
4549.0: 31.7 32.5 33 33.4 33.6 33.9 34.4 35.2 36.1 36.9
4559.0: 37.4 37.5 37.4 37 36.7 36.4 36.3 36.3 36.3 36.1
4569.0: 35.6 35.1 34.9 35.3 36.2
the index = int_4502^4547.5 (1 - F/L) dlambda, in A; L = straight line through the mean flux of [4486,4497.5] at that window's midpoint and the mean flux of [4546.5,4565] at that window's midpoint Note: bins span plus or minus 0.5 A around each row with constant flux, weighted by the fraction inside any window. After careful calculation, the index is 2.3 A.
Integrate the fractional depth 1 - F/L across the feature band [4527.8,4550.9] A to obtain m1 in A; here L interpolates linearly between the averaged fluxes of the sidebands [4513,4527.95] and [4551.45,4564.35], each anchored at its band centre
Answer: 3.0 A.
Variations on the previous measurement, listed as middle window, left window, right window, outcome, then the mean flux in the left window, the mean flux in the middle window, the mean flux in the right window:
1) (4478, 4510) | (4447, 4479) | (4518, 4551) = -3.9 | 26.6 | 31.4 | 29.8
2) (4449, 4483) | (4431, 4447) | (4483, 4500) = 1.7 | 25.6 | 26.8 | 30.6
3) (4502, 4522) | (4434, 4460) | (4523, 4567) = -2.8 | 24.6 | 33.3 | 31.6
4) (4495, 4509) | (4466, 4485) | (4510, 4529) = -0.8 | 30.2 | 32.6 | 31.4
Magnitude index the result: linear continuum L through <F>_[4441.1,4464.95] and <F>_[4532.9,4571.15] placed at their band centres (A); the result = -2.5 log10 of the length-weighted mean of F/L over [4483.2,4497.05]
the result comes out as -0.09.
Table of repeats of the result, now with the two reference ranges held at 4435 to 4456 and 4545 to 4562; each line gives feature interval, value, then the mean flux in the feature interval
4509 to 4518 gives -0.07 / 32.9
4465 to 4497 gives -0.07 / 30.2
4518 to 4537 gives 0.14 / 28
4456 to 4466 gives 0.15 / 23.4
